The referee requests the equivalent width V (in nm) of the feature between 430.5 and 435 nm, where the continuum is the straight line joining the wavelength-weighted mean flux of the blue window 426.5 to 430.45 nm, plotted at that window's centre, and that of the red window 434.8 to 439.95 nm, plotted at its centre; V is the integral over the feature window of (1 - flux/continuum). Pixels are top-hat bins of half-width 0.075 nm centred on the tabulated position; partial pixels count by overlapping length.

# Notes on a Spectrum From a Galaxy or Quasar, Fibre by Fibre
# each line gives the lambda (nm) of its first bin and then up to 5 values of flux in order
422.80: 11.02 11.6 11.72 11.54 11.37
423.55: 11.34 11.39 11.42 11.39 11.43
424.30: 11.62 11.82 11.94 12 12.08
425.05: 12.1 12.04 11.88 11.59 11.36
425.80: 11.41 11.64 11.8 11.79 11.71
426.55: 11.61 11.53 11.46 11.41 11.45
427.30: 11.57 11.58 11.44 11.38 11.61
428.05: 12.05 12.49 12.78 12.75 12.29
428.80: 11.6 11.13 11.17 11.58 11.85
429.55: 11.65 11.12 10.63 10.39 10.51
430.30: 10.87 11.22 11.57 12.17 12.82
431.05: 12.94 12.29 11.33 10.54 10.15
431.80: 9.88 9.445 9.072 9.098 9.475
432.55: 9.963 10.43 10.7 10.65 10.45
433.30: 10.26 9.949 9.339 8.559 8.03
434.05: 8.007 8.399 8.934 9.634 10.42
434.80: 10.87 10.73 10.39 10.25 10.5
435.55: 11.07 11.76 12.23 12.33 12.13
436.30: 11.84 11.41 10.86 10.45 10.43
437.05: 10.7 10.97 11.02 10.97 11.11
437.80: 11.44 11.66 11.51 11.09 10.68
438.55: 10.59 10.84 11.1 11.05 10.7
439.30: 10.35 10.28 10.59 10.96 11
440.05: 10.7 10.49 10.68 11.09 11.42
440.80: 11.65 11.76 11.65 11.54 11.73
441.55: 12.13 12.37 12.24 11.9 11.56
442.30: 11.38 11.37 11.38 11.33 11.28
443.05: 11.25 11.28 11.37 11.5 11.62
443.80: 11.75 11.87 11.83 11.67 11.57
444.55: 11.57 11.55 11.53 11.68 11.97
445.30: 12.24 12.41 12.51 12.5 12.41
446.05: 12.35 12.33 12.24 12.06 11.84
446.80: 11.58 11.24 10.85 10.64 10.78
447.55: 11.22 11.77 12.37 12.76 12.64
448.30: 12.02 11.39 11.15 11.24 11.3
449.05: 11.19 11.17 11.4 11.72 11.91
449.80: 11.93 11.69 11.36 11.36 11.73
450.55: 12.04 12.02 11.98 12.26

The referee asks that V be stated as 0.43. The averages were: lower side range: 11.5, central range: 10.2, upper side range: 11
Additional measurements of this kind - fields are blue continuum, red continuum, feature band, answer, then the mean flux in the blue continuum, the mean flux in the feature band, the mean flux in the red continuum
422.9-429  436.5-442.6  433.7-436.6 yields 0.233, 11.7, 10.4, 11.2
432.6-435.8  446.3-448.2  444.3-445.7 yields -0.064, 9.99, 11.9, 11.7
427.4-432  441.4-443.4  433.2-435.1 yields 0.336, 11.5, 9.48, 11.6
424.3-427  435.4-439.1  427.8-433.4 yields 0.200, 11.7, 11.1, 11.2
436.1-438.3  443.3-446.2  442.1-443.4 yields 0.040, 11.2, 11.4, 11.9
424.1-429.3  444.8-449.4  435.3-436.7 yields 0.028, 11.7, 11.5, 11.8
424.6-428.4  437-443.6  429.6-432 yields 0.092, 11.7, 11.1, 11.2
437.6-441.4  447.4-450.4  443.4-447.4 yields -0.132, 11.1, 11.8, 11.6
